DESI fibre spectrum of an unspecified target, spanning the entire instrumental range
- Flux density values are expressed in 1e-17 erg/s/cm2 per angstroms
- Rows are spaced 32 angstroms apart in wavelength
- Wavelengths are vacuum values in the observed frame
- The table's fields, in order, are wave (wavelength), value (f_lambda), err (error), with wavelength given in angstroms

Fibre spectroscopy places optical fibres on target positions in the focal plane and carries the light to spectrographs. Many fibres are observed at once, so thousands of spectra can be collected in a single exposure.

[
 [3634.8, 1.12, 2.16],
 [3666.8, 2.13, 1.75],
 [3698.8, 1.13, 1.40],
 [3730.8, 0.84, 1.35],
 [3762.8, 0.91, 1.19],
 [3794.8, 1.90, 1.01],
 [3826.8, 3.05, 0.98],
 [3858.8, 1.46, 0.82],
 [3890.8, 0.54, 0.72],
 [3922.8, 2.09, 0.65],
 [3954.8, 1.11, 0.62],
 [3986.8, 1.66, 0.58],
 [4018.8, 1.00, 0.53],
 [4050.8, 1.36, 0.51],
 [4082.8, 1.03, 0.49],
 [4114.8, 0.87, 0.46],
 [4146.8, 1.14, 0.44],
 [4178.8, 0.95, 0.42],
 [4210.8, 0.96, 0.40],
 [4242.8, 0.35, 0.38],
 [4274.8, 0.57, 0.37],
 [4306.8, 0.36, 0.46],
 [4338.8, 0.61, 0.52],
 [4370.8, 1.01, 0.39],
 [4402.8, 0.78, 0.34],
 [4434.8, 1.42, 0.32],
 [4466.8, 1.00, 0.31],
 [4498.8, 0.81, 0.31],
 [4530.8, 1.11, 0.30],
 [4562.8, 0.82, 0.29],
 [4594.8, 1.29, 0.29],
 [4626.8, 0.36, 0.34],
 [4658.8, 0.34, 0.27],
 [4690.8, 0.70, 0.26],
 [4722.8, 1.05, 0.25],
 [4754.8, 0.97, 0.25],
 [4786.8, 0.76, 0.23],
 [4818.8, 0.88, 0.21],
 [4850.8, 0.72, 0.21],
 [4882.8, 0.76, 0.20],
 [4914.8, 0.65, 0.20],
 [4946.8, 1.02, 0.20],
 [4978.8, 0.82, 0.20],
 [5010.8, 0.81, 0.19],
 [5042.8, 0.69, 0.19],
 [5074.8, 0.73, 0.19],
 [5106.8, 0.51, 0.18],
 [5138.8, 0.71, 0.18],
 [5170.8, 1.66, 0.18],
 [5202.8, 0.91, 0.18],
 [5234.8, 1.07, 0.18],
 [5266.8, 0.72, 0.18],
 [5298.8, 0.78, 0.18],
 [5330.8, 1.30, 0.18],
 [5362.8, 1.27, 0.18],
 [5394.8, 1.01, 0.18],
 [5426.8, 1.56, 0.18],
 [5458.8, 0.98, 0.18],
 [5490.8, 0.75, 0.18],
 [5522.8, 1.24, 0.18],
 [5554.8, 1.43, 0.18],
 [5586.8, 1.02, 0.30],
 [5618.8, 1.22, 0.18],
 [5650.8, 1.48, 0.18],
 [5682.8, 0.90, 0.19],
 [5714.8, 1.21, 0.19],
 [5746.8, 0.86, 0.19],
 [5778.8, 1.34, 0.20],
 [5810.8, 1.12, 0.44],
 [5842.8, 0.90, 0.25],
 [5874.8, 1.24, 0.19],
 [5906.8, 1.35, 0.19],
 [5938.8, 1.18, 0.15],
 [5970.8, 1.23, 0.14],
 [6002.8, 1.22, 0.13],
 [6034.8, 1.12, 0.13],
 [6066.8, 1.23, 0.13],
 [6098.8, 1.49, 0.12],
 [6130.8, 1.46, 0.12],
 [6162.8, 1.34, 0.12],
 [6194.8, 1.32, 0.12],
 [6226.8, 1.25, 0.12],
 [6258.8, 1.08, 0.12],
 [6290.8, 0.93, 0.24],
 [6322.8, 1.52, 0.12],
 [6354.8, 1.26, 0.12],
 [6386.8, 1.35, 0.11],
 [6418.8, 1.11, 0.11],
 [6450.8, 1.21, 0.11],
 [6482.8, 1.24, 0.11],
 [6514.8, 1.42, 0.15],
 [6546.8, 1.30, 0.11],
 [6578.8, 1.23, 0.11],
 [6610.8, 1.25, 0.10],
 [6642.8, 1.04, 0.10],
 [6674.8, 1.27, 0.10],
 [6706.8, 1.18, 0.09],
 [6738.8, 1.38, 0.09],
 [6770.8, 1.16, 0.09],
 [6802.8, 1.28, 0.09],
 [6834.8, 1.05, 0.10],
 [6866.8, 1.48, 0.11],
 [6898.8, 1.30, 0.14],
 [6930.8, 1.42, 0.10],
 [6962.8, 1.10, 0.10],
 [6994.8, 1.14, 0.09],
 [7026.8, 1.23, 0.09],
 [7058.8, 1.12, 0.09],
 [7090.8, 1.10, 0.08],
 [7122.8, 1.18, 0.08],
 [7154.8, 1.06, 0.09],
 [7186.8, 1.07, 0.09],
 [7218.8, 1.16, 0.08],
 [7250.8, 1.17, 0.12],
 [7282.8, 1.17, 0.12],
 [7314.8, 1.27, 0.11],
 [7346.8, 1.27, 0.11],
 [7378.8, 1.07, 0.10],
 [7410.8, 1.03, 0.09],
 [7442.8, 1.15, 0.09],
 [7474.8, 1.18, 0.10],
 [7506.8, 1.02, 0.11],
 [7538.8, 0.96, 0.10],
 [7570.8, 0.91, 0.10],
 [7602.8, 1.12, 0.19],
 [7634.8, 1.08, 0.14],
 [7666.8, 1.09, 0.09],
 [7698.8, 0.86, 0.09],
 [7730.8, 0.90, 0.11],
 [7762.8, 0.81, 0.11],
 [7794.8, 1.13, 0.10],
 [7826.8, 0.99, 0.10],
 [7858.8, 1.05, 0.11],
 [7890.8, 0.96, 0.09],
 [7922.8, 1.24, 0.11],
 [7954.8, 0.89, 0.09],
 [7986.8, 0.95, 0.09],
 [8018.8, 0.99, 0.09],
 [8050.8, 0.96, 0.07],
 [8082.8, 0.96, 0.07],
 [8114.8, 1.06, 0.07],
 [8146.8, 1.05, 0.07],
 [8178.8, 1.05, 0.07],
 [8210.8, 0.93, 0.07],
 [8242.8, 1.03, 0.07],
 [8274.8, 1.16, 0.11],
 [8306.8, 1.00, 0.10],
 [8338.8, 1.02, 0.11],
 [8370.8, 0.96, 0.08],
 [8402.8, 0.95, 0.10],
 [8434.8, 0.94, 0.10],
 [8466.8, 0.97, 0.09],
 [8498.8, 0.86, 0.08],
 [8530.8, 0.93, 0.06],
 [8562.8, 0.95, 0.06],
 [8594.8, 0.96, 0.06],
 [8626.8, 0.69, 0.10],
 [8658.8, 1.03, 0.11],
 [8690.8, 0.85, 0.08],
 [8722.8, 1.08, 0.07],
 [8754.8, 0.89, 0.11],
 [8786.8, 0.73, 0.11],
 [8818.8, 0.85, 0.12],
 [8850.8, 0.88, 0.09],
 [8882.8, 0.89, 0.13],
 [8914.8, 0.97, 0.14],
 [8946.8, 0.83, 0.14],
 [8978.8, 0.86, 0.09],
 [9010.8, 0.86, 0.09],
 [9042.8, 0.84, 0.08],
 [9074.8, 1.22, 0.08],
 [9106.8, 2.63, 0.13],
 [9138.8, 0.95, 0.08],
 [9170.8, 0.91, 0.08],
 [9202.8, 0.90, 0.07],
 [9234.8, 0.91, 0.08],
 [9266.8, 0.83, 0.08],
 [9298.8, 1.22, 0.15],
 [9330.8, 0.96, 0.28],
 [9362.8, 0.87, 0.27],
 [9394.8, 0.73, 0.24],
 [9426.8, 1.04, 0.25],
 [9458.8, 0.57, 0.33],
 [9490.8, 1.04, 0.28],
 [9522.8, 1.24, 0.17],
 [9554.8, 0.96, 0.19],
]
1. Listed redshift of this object 0.39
